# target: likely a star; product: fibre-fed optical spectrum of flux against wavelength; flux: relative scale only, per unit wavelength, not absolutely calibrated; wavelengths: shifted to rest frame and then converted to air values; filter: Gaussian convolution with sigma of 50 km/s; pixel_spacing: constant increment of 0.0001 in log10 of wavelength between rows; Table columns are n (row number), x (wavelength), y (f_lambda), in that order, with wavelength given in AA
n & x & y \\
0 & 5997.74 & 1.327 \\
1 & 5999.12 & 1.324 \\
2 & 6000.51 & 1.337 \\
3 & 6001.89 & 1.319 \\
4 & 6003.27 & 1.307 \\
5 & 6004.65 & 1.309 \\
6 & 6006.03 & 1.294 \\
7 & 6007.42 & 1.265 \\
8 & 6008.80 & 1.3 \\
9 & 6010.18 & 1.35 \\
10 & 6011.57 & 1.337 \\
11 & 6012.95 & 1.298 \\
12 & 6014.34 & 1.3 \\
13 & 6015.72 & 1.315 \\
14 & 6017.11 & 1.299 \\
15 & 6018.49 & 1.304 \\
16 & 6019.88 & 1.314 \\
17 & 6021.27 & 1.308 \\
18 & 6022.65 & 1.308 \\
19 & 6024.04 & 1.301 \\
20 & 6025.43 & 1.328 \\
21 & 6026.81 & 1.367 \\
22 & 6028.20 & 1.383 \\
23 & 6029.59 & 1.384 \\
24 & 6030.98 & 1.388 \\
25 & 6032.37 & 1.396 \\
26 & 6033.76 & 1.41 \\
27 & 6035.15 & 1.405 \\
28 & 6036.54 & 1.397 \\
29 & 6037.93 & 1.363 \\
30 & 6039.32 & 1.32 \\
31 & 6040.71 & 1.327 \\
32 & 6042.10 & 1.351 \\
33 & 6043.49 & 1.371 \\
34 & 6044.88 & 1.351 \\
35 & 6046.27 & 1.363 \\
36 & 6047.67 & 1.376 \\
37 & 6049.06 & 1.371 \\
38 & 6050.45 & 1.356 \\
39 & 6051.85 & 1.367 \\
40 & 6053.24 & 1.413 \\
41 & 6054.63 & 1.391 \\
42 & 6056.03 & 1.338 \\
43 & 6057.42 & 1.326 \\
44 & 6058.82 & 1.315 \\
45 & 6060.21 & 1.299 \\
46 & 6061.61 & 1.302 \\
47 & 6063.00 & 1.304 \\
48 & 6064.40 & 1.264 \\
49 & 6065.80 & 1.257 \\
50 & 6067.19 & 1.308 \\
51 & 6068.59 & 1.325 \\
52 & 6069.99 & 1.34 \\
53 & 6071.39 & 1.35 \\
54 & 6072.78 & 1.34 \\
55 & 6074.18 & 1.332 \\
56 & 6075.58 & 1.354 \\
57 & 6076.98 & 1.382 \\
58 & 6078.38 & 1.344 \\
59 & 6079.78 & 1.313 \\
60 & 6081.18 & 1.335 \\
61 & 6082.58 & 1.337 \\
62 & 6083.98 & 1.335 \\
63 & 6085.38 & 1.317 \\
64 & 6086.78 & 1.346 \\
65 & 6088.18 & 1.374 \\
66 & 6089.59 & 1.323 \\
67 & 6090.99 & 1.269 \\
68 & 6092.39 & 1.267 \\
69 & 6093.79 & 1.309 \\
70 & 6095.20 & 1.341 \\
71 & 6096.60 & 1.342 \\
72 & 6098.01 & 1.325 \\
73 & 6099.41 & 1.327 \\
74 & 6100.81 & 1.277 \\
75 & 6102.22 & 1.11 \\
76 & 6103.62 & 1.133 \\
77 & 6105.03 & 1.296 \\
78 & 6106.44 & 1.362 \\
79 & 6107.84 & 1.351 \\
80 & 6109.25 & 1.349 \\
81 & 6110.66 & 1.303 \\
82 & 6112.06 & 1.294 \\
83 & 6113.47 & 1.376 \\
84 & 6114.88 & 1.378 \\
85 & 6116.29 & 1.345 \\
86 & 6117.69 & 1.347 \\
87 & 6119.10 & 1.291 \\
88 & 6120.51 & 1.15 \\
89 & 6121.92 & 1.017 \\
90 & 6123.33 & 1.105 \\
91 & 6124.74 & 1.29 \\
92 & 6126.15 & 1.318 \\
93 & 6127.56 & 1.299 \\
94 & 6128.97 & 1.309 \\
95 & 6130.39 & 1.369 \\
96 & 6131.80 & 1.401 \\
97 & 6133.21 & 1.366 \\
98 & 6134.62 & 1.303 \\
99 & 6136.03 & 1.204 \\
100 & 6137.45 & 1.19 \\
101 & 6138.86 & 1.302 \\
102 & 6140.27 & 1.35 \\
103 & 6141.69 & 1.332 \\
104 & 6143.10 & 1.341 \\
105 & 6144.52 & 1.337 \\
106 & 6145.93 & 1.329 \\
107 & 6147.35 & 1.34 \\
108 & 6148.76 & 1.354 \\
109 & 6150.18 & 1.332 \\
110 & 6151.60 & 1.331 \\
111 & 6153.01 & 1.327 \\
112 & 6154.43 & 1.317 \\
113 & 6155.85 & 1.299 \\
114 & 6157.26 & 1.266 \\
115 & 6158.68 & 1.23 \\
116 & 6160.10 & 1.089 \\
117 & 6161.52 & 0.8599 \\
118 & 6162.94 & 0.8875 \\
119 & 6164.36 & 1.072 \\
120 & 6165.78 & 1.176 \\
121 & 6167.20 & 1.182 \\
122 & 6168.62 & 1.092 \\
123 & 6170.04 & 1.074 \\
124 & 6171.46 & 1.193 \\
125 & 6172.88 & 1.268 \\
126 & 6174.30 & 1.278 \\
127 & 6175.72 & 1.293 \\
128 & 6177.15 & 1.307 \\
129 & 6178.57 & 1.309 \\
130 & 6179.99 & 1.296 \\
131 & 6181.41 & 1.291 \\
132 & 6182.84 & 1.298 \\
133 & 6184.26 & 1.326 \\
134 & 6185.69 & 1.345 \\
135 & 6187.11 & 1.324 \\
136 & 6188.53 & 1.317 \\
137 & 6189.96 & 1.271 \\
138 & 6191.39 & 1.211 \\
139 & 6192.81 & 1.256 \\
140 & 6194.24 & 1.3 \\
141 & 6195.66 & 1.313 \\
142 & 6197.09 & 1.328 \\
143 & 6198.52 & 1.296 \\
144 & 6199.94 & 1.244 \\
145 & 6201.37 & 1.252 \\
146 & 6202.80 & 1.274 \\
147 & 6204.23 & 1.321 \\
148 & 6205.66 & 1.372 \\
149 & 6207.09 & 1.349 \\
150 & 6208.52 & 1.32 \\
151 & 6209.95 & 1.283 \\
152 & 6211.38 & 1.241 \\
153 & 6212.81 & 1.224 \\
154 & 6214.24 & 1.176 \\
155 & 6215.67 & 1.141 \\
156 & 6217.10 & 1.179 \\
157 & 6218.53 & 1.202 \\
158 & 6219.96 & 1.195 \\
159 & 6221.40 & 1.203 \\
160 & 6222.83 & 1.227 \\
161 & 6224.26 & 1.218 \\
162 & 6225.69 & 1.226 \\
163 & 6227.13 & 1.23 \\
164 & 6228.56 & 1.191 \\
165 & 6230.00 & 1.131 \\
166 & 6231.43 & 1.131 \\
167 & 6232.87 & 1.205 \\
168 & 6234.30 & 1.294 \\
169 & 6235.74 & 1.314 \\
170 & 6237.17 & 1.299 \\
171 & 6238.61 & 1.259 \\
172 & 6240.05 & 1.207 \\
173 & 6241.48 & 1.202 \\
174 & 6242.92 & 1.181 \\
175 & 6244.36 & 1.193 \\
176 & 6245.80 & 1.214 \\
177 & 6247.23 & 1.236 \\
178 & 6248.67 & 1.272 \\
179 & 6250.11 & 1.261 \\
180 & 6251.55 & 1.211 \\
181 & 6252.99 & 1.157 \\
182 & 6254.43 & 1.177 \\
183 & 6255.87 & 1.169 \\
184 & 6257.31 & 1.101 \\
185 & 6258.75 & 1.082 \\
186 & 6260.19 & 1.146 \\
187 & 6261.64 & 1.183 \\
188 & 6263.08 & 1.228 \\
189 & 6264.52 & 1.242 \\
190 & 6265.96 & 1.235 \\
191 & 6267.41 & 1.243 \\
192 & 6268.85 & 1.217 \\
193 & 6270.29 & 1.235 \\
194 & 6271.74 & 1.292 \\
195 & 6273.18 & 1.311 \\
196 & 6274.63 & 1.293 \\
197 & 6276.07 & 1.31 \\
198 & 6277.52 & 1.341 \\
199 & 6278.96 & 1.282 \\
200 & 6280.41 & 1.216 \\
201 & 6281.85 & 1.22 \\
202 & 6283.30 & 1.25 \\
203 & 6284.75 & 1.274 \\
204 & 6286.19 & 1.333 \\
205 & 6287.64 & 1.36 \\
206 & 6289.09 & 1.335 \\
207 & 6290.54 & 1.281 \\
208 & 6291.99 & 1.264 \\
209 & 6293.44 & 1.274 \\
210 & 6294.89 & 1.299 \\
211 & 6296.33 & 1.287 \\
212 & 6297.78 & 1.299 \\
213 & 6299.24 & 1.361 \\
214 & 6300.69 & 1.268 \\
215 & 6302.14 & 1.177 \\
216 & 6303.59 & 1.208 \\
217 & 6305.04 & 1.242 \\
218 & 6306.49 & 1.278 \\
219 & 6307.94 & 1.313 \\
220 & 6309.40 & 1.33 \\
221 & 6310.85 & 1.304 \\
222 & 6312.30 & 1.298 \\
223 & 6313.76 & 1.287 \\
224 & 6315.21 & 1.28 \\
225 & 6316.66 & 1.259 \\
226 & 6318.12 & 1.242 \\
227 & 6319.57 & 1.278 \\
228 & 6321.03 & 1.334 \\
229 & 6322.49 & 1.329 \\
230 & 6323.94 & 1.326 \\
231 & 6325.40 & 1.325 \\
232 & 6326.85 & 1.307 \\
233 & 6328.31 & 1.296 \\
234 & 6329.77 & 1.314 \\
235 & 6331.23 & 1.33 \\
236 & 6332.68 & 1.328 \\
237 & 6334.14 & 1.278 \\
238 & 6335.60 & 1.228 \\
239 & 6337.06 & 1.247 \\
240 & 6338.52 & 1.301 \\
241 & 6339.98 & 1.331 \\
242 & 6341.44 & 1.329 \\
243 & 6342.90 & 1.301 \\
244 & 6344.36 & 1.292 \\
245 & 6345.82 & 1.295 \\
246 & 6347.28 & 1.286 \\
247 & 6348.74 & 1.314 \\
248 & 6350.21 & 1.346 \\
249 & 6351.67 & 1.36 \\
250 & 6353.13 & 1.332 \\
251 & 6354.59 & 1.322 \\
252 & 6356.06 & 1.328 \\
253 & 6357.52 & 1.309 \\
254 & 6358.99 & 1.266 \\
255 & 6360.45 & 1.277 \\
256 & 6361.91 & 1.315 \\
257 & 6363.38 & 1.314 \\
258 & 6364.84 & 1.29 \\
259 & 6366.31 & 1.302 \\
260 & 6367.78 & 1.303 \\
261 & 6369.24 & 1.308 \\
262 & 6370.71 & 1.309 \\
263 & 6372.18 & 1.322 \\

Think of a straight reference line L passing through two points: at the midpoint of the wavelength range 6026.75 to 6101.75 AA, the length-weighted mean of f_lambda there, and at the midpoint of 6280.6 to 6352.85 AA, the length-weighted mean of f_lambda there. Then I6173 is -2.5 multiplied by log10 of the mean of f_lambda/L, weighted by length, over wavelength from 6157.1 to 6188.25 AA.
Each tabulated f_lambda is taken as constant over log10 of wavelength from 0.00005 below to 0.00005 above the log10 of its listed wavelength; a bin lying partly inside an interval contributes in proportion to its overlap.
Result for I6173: 0.101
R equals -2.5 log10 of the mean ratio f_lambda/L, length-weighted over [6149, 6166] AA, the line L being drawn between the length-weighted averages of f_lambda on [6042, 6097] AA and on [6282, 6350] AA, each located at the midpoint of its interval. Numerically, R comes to 0.12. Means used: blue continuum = 1.33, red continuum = 1.29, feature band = 1.19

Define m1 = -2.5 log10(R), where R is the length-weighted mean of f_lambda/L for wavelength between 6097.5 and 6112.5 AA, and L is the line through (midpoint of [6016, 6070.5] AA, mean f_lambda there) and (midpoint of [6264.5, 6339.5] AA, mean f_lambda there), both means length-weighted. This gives 0.04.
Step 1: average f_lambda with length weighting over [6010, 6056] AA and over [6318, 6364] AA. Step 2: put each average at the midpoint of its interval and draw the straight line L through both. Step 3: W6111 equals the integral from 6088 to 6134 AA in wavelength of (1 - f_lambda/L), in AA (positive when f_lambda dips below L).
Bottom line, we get 1.6 AA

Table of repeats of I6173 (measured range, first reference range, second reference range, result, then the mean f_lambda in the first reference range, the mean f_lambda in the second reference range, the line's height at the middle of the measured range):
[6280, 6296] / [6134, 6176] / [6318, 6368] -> 0.000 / 1.23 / 1.31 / 1.28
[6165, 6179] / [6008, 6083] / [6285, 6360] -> 0.091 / 1.34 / 1.3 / 1.32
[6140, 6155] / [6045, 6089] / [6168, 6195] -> -0.039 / 1.34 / 1.27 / 1.29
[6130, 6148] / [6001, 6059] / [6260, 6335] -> -0.002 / 1.34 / 1.28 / 1.32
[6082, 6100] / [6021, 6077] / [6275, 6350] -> 0.012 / 1.35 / 1.29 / 1.34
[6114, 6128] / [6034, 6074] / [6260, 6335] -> 0.060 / 1.34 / 1.28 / 1.33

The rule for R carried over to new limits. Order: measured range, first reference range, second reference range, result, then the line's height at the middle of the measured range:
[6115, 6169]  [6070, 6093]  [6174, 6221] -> 0.04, 1.3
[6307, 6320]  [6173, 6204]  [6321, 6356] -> 0.02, 1.31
